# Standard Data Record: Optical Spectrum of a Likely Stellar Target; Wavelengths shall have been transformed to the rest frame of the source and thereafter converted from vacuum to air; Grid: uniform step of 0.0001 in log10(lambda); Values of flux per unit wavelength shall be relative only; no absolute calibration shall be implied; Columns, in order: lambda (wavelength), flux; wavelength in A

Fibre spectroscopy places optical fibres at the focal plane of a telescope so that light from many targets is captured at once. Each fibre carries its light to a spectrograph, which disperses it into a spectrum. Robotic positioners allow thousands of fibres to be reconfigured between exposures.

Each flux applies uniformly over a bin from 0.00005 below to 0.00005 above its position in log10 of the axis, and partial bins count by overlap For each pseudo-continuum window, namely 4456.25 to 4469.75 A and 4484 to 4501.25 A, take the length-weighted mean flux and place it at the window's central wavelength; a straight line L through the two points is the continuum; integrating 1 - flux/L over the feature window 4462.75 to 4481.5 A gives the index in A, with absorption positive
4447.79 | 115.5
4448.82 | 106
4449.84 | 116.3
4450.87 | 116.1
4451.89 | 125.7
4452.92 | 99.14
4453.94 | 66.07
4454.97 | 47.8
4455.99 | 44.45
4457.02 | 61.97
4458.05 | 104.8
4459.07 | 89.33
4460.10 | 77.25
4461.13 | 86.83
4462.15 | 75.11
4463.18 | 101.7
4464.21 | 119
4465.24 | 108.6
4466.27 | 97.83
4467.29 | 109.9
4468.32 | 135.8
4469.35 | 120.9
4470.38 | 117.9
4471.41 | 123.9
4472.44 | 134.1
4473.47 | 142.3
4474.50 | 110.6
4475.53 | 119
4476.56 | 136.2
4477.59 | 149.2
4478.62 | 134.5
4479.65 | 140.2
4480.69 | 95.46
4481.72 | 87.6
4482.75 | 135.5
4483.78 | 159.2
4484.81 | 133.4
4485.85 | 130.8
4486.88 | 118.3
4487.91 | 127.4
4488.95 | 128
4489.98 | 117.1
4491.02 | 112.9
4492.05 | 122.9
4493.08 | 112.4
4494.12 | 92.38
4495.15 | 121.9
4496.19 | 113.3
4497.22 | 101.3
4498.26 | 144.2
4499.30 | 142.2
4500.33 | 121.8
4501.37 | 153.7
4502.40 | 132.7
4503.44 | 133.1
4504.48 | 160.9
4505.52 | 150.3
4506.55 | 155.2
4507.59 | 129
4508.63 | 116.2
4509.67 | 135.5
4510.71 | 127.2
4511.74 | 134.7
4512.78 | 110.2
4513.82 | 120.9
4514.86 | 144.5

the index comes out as -2.8 A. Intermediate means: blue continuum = 97.9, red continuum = 123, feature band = 122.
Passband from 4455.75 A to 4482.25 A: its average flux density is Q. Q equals 109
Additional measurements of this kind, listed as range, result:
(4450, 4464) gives 85.9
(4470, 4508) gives 128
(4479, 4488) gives 125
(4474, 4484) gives 126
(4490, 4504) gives 123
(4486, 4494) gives 119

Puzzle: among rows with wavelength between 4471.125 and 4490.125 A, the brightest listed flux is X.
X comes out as 159.2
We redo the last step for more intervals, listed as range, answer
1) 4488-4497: 128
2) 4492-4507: 160.9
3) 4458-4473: 135.8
